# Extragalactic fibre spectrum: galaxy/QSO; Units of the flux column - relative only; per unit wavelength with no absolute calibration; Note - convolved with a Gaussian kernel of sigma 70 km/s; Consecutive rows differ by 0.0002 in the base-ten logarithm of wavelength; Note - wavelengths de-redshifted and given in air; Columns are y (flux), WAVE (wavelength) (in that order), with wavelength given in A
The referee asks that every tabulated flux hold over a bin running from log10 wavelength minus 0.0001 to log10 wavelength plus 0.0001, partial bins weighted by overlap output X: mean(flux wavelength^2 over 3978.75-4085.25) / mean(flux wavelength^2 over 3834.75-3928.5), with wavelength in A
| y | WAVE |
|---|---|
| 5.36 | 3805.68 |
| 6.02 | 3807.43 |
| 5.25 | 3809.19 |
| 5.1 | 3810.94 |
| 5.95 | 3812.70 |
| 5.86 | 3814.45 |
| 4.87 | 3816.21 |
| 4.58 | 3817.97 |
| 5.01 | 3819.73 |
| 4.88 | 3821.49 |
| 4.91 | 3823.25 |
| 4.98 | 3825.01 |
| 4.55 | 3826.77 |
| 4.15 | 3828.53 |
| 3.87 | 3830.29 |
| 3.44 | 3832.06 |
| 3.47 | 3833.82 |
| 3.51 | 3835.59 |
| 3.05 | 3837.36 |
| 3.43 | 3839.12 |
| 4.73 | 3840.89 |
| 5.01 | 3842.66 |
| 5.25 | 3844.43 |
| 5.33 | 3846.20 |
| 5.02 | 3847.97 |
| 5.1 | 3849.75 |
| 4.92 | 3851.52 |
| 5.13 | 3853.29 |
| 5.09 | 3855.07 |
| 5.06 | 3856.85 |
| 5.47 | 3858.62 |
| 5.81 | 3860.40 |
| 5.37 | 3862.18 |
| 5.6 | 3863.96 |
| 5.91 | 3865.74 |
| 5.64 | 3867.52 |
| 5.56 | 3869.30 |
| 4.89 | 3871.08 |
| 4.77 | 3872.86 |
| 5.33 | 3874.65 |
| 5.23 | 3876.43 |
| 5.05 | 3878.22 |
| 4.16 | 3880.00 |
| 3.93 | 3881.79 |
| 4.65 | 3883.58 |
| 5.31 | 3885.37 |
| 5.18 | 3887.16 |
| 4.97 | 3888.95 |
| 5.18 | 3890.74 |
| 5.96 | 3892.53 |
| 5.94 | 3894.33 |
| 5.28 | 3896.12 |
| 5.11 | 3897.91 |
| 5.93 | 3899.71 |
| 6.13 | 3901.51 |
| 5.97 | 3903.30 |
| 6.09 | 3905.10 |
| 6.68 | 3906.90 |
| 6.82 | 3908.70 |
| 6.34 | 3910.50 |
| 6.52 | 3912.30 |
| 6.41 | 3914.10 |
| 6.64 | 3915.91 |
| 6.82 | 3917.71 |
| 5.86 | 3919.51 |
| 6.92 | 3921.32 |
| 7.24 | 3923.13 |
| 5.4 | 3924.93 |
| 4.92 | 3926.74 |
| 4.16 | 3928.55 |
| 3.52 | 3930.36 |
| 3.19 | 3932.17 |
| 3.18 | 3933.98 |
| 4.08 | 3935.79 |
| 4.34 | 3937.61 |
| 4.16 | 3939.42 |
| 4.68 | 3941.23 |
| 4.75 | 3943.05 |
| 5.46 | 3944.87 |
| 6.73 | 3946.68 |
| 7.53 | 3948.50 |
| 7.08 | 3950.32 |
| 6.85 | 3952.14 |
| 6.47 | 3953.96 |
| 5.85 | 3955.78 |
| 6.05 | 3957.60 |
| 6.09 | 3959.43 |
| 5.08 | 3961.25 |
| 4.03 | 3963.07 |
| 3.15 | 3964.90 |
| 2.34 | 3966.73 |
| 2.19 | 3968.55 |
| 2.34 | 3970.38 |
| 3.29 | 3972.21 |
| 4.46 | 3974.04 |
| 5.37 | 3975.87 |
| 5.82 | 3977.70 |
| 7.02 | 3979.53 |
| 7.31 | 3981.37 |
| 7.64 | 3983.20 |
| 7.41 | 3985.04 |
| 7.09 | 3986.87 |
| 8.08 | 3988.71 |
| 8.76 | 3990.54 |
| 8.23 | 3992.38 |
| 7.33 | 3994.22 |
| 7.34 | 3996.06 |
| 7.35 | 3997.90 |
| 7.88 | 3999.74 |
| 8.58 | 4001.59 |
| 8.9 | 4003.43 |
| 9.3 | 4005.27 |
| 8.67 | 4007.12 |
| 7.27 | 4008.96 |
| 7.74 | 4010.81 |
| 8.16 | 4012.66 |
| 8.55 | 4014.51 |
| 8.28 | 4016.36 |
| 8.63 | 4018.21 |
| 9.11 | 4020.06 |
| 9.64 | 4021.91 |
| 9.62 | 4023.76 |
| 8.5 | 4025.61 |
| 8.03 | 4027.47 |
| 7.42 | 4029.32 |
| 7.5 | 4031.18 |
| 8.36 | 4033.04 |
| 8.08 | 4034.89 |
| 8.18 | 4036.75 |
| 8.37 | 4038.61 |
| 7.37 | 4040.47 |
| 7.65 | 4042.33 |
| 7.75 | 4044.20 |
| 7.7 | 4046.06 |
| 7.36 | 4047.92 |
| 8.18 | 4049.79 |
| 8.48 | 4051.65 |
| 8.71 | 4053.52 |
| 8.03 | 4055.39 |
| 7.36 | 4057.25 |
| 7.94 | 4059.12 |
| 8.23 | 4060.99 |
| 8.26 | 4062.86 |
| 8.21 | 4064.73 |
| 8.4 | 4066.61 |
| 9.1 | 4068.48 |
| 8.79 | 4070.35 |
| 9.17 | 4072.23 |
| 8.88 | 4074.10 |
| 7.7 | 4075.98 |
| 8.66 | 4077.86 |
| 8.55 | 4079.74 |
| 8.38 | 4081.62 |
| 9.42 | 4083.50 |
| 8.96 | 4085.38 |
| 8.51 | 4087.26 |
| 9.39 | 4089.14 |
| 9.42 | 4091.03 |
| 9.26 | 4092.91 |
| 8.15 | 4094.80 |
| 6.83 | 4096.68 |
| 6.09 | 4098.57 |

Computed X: 1.63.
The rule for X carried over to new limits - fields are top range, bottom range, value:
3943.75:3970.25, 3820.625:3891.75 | 1.14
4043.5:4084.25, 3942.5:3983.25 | 1.65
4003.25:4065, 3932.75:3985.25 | 1.65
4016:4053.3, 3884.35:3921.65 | 1.47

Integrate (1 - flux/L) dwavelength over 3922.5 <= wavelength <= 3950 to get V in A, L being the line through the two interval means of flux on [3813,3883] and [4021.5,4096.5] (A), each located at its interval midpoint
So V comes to 6.1 A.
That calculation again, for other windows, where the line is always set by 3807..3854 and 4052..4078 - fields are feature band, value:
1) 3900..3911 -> -0.81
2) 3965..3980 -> 6.45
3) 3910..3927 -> -0.78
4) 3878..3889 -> 1.63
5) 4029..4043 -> 0.06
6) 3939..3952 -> 1.24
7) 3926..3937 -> 4.28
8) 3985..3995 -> -0.91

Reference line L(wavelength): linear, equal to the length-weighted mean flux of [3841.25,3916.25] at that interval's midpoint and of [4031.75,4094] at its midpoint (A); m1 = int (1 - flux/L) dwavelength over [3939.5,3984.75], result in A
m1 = 9.7 A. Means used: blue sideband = 5.46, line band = 5.32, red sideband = 8.38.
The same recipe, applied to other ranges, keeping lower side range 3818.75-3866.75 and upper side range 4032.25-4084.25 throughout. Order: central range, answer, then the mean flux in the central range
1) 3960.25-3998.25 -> 6.7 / 5.78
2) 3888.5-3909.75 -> -0.7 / 5.86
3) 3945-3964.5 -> 1.5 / 6.07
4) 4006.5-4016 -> -0.7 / 8.07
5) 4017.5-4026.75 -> -1.7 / 9.09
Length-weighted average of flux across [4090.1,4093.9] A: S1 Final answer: 9.33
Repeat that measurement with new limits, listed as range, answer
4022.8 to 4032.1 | 8.22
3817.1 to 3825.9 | 4.87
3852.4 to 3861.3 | 5.31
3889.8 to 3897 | 5.59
